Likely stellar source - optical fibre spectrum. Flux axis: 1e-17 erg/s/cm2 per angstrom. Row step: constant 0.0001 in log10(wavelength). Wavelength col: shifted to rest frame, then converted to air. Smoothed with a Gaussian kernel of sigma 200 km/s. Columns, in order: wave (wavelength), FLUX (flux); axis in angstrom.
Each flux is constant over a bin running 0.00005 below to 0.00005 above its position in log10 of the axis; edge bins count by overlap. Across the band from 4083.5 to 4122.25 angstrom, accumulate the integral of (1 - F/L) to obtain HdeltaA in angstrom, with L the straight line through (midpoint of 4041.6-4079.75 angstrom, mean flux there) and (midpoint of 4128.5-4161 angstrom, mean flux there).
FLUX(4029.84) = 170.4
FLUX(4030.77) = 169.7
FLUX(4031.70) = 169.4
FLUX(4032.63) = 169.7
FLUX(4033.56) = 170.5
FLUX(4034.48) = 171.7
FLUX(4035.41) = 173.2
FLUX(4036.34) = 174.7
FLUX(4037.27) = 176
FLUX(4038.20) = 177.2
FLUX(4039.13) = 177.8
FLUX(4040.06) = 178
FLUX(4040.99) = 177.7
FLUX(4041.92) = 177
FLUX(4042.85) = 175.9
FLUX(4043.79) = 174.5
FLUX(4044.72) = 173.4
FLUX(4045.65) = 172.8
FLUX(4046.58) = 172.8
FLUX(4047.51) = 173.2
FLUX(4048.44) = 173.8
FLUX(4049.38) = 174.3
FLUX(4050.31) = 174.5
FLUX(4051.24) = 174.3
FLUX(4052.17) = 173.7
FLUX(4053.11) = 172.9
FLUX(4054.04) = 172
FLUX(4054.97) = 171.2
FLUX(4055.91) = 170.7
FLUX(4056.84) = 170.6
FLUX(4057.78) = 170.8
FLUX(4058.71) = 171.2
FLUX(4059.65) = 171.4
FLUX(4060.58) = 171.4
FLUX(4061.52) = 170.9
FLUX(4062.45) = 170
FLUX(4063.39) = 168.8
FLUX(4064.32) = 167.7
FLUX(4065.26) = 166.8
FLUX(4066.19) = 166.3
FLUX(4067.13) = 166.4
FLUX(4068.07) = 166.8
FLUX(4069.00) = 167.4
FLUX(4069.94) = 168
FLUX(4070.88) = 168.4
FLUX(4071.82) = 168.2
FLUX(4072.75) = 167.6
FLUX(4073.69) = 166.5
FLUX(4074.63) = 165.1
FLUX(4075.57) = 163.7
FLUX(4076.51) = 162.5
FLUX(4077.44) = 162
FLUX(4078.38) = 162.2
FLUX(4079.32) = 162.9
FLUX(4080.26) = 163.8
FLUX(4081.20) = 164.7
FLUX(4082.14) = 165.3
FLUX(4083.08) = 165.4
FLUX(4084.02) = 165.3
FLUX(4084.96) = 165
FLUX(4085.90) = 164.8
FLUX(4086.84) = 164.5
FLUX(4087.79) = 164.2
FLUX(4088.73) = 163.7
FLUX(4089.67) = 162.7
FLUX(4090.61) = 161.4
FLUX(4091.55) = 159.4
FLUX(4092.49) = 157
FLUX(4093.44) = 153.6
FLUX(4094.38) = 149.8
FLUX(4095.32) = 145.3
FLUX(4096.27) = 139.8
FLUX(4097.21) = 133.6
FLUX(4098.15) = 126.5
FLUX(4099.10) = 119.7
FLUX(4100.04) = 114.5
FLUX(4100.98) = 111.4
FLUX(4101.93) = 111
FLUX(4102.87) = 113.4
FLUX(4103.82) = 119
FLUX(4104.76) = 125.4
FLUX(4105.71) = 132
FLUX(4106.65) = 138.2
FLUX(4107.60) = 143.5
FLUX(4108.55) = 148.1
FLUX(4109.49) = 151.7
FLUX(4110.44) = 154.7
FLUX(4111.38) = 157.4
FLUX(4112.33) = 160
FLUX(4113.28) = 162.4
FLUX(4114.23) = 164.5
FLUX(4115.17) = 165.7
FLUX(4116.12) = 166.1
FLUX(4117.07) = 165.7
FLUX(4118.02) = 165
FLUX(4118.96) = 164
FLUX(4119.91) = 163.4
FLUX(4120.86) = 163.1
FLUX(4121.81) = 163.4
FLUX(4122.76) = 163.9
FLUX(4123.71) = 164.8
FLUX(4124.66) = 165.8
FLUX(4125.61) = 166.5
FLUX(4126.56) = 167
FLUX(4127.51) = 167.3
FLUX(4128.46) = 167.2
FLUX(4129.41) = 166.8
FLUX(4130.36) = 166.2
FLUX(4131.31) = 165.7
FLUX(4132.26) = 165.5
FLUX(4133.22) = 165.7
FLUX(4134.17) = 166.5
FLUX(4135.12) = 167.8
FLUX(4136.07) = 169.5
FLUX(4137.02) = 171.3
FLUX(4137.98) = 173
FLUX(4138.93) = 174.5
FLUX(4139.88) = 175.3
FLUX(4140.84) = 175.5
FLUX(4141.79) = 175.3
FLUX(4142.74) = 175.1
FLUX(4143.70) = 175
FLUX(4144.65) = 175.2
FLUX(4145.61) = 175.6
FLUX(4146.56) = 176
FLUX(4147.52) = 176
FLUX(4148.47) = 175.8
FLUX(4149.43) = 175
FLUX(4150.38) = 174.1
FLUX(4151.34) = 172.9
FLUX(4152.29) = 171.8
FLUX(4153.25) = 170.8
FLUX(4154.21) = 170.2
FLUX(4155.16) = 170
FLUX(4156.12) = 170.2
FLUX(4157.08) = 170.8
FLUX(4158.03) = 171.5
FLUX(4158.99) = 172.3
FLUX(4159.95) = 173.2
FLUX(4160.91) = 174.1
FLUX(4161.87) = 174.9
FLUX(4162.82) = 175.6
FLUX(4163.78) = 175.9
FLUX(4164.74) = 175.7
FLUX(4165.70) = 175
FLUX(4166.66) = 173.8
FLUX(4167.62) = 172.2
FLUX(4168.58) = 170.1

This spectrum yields 4.9 angstrom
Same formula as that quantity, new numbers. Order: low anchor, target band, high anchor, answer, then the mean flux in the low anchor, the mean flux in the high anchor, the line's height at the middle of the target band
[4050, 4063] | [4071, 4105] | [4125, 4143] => 3.9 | 172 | 170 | 171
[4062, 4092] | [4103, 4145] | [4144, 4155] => 2.2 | 165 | 174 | 171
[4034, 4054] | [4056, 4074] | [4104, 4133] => 0.2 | 175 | 159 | 170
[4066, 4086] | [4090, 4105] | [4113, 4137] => 2.8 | 165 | 166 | 166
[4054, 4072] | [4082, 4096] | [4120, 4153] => 0.8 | 169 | 170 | 170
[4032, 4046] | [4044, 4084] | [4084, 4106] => -2.2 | 175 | 142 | 160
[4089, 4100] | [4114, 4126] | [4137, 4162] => -0.5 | 145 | 173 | 158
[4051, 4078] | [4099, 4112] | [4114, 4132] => 2.7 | 169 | 165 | 166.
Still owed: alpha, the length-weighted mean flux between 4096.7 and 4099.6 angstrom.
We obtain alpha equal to 127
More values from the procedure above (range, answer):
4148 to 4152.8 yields 174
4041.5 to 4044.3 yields 175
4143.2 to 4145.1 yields 175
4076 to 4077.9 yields 163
